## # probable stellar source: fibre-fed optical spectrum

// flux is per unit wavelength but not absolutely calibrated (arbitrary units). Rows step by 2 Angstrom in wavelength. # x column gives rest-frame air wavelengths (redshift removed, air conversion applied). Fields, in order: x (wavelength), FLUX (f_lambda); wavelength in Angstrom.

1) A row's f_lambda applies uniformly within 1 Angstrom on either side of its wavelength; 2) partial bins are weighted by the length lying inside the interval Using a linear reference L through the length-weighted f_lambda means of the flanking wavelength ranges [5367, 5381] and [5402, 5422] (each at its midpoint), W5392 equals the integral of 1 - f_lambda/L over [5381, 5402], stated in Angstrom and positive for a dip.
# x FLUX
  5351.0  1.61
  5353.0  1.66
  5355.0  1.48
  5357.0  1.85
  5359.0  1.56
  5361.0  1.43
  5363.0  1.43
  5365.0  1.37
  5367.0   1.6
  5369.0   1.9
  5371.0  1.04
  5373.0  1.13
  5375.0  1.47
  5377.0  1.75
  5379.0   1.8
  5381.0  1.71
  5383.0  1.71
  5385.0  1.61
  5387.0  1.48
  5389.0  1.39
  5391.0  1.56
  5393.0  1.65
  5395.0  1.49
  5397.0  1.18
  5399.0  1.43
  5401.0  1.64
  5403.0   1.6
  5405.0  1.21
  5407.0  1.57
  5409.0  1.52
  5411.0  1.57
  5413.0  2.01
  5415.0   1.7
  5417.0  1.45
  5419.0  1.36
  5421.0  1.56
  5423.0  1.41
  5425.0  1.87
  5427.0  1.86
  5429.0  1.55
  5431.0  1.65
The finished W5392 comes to 0.3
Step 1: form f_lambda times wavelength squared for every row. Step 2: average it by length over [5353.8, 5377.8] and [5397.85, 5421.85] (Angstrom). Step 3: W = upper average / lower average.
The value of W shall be 1.05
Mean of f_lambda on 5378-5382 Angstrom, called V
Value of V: 1.75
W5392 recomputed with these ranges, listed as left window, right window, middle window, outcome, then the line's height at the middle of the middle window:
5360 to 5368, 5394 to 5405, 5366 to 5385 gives -1.5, 1.45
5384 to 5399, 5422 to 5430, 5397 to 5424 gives 1.0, 1.58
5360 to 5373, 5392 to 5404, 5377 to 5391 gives -1.4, 1.47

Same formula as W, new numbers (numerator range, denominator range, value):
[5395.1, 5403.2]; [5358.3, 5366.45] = 1.01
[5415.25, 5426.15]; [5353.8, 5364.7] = 1.03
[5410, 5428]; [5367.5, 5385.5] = 1.06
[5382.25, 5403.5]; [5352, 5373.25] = 1.02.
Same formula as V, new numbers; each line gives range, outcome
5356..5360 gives 1.71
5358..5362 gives 1.5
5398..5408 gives 1.49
